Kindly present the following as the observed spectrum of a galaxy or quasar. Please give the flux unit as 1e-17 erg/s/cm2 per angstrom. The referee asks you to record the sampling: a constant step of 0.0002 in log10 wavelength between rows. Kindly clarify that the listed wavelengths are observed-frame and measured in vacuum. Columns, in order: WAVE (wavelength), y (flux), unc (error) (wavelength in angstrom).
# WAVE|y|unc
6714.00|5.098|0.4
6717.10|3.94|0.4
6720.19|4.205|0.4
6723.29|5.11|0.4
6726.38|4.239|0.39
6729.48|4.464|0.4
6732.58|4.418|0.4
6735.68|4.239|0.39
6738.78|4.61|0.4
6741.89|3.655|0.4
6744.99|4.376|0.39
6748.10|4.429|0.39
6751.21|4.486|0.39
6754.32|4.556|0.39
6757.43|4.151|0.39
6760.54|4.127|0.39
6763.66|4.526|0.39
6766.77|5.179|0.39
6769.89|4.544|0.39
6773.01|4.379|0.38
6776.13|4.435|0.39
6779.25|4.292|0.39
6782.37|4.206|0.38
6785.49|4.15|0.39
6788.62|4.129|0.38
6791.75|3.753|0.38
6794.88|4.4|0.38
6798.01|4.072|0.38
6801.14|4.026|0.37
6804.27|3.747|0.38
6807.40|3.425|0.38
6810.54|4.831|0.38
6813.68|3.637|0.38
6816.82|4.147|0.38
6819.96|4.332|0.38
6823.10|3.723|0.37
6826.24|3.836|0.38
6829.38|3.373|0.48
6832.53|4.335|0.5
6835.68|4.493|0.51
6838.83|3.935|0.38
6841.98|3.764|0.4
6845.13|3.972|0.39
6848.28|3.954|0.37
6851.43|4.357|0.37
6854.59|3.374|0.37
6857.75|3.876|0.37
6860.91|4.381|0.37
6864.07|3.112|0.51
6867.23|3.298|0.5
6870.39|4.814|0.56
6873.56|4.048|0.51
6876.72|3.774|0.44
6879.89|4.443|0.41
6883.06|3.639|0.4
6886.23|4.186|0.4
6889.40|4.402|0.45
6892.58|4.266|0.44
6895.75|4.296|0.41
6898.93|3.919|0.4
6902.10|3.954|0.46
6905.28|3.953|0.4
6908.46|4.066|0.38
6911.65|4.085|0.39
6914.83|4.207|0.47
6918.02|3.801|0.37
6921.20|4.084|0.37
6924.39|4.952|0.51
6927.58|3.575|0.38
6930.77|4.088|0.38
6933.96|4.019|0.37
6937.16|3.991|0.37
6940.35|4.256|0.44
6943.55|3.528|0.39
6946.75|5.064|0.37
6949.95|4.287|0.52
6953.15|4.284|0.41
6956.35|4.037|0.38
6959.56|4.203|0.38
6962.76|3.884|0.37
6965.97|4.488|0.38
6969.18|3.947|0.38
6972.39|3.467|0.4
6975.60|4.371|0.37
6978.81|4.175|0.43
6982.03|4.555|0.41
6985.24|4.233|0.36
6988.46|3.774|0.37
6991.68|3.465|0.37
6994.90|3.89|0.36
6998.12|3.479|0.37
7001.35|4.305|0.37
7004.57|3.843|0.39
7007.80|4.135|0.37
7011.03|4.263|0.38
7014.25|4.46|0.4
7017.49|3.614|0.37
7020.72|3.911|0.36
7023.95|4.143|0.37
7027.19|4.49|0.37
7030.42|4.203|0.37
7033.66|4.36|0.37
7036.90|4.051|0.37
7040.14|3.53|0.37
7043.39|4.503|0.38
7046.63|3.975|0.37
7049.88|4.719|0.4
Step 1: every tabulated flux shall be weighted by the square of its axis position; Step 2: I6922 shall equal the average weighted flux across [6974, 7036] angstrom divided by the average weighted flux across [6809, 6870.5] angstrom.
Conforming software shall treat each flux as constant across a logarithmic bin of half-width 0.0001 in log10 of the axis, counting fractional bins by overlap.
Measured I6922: 1.08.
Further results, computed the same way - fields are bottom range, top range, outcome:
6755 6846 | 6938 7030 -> 1.04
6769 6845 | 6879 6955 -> 1.05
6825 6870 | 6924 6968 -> 1.10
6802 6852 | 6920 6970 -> 1.08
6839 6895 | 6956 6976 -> 1.04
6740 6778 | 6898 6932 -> 0.97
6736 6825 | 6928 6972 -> 1.03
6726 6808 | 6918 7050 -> 1.02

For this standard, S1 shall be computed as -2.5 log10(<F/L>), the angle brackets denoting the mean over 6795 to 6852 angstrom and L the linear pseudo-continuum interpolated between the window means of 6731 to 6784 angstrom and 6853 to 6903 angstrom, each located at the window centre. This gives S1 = 0.04 mag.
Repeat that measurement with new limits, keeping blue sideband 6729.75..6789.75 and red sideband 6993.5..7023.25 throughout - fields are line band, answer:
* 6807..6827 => 0.066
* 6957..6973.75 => 0.014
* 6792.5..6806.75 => 0.079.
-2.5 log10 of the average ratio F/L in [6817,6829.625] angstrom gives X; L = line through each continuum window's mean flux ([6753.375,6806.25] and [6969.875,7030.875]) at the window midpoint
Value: 0.09 mag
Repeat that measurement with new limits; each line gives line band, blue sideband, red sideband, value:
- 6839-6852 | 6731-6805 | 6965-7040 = 0.06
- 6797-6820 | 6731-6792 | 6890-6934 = 0.07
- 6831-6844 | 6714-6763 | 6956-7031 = 0.03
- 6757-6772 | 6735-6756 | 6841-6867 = -0.07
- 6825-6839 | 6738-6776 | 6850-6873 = 0.01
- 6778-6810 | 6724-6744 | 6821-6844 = 0.01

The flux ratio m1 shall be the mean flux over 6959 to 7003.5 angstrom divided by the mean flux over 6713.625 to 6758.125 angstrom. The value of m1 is 0.9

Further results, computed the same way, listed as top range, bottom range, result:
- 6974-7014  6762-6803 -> 0.94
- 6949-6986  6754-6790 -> 0.95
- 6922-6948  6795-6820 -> 1.03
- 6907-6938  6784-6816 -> 1.02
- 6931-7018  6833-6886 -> 1.03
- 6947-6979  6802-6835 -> 1.05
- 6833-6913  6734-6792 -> 0.93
